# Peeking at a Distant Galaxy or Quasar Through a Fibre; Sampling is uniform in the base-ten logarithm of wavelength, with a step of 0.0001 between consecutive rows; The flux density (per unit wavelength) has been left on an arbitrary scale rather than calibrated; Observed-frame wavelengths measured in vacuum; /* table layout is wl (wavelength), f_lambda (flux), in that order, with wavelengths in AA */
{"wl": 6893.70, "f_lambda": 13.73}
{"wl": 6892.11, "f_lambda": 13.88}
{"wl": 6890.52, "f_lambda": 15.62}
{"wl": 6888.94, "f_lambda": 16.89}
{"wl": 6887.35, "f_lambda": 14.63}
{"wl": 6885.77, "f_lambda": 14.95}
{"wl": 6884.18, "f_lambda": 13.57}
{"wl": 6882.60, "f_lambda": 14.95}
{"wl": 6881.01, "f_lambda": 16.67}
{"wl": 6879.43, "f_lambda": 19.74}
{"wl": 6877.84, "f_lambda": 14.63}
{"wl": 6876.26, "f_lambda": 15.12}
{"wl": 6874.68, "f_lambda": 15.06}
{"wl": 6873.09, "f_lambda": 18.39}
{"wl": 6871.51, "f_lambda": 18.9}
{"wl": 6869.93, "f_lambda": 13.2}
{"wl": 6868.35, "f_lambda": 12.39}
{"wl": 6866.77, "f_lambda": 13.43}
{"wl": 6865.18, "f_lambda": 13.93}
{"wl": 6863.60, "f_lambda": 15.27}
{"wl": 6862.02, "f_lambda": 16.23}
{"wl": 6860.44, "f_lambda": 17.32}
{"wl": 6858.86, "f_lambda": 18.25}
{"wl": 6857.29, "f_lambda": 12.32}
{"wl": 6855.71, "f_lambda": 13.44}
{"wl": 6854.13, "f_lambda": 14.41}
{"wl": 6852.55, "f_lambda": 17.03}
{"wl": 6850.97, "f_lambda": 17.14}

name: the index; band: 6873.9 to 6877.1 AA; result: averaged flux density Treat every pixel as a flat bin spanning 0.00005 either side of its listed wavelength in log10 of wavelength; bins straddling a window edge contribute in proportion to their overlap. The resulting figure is 15.1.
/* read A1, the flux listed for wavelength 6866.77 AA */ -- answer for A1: 13.43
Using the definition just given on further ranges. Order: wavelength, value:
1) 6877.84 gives 14.63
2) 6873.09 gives 18.39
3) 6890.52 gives 15.62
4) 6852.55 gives 17.03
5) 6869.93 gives 13.2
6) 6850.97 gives 17.14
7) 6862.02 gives 16.23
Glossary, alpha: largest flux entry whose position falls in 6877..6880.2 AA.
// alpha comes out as 19.74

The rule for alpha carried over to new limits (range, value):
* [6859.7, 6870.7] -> 17.32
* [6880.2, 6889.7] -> 16.89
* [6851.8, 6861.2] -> 18.25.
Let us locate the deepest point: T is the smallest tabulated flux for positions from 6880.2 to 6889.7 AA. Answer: 13.57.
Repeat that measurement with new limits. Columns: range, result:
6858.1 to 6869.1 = 12.39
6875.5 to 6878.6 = 14.63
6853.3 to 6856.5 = 13.44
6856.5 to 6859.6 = 12.32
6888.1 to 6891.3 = 15.62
